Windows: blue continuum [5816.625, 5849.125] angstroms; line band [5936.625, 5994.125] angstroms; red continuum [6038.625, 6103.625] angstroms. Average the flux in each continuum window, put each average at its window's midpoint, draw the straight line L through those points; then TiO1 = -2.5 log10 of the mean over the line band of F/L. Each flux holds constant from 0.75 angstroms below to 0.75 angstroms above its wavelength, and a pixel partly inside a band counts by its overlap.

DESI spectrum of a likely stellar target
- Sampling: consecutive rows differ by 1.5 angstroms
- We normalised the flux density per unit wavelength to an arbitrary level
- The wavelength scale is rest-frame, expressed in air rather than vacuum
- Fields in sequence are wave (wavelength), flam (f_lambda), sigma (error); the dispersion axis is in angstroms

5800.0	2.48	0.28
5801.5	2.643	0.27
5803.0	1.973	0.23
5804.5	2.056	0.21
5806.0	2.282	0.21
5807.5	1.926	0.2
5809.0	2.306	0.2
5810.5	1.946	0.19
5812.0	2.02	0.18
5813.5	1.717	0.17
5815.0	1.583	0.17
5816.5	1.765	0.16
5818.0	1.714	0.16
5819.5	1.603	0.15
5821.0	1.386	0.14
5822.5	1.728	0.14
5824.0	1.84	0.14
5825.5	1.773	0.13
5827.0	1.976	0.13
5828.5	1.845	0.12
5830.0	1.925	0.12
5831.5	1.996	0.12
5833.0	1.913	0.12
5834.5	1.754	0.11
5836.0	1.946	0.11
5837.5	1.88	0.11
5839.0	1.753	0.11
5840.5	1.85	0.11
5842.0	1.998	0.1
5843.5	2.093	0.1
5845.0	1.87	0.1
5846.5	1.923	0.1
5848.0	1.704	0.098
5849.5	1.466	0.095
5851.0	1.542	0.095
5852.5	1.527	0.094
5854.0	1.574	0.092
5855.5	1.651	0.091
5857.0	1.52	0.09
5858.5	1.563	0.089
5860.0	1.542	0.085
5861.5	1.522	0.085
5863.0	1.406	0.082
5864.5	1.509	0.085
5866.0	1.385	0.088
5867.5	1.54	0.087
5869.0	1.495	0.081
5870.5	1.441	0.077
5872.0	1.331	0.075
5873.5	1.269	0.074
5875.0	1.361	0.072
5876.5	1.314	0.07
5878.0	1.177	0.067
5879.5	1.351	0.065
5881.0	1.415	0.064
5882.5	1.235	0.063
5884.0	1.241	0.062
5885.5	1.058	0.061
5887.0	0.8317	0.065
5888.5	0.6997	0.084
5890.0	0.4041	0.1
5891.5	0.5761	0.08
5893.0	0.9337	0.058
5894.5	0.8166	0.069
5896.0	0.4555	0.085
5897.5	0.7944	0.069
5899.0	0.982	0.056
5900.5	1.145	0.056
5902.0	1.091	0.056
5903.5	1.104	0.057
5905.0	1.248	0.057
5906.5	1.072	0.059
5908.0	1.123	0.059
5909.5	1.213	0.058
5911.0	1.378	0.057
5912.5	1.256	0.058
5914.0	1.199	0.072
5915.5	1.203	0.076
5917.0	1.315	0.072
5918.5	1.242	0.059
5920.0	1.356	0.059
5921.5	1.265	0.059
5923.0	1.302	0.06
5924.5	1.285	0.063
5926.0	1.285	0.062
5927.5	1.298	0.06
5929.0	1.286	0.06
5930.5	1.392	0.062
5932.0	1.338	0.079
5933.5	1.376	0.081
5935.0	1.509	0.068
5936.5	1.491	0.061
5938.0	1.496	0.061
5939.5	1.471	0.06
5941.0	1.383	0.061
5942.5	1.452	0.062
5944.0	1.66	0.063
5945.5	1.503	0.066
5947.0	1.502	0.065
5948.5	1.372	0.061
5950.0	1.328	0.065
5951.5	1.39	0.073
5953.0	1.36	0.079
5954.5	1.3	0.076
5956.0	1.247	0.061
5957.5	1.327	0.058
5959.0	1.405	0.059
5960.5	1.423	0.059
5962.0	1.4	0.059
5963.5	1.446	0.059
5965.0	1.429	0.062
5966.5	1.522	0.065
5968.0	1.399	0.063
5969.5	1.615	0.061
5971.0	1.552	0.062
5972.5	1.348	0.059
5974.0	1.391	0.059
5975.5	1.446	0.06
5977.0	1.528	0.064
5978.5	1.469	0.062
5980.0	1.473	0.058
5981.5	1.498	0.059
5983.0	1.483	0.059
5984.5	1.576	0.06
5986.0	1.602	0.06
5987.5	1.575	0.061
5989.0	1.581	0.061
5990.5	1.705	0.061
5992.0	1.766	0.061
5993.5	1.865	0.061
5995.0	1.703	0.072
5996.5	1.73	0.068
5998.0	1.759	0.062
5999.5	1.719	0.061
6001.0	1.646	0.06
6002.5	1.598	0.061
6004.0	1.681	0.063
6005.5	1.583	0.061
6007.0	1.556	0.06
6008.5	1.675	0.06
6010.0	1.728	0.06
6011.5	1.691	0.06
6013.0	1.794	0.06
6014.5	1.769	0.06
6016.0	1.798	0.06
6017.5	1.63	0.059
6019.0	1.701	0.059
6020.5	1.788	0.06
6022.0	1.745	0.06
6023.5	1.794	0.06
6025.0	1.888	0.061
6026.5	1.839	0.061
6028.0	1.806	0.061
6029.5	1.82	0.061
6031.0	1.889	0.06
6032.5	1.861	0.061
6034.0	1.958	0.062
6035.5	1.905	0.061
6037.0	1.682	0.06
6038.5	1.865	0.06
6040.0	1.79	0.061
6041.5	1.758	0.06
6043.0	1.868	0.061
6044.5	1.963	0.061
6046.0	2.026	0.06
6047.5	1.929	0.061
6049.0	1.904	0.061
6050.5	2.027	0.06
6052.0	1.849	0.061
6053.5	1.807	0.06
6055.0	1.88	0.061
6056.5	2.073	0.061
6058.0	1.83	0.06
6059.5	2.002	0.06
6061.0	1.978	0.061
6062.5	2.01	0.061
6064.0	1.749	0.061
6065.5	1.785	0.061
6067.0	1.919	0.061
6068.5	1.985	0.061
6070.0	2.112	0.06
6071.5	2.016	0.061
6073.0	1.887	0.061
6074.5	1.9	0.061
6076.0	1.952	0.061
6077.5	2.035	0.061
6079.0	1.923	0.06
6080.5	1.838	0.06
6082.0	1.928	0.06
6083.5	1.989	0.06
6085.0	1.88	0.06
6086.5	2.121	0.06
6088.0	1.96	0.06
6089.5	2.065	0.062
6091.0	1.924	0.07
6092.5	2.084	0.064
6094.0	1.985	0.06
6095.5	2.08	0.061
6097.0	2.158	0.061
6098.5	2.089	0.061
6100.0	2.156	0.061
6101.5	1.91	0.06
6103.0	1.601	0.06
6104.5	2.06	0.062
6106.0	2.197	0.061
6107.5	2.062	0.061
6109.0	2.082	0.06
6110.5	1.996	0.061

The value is 0.267 mag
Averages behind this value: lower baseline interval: 1.83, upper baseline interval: 1.95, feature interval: 1.48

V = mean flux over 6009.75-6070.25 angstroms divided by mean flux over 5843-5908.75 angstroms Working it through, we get 1.46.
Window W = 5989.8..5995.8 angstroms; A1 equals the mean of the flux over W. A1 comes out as 1.76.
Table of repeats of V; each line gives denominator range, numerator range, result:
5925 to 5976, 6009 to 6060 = 1.30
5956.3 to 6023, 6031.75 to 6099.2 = 1.22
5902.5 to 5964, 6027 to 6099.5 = 1.44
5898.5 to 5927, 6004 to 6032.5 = 1.44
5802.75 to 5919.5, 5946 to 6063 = 1.13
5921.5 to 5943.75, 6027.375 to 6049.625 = 1.35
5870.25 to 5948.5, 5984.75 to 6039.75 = 1.44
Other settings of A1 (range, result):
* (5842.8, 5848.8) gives 1.89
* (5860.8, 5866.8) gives 1.46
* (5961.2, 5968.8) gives 1.44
